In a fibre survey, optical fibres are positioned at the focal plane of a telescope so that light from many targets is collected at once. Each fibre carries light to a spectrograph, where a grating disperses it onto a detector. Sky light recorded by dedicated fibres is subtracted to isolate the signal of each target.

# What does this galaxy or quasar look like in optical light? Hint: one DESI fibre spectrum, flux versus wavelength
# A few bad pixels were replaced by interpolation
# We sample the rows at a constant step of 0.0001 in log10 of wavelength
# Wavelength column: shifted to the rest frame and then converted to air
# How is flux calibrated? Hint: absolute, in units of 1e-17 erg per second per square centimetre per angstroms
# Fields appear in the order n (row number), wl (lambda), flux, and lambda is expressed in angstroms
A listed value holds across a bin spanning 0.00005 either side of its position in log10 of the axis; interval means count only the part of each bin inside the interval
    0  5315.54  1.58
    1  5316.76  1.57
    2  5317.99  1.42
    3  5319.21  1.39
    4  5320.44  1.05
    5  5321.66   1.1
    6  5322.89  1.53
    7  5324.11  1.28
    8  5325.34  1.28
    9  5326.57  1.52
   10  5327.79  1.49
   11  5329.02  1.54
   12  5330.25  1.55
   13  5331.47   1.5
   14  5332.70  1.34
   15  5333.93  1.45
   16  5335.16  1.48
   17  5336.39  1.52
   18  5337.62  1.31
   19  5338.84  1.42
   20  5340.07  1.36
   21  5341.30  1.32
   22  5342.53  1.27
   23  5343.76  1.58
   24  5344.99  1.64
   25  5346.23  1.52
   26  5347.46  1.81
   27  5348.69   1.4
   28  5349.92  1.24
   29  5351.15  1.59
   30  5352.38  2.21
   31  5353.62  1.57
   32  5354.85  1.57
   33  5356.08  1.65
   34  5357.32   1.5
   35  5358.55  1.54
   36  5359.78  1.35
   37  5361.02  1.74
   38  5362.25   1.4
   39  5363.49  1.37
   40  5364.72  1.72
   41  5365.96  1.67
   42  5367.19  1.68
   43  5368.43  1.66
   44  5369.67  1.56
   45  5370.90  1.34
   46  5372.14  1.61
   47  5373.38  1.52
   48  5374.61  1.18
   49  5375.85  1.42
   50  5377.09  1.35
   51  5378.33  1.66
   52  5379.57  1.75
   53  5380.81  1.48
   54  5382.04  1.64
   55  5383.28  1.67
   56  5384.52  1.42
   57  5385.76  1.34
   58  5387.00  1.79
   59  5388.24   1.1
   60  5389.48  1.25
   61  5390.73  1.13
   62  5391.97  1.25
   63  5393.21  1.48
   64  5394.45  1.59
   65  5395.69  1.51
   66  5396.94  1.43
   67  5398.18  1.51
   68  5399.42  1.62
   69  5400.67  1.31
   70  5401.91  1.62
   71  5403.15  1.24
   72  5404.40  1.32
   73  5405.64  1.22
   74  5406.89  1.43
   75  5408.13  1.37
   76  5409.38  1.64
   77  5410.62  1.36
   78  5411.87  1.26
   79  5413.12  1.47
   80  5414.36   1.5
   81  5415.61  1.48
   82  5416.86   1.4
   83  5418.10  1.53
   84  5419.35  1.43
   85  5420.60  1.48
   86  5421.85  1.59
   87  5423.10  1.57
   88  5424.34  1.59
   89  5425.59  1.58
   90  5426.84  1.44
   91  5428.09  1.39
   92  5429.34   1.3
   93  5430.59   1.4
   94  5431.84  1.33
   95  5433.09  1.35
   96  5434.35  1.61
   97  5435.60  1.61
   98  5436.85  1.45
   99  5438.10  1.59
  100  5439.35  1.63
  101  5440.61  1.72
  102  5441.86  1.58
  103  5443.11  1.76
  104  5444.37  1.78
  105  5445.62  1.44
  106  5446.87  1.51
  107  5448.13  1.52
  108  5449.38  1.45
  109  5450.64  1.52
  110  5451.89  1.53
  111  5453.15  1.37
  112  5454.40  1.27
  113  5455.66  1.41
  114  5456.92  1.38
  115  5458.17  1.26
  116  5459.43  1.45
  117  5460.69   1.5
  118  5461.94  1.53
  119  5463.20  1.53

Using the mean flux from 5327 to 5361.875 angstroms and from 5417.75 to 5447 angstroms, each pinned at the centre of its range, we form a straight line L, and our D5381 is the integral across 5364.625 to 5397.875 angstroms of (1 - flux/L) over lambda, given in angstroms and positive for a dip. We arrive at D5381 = 0.78 angstroms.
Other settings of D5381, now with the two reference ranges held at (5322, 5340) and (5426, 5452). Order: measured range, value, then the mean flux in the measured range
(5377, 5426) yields 1.02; 1.46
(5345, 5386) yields -2.52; 1.55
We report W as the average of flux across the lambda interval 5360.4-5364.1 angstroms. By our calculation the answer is 1.5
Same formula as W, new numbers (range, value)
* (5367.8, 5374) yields 1.54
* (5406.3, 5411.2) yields 1.45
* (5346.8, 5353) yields 1.65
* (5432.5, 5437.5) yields 1.51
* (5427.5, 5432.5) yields 1.36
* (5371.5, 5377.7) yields 1.42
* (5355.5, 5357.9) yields 1.57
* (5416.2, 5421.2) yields 1.46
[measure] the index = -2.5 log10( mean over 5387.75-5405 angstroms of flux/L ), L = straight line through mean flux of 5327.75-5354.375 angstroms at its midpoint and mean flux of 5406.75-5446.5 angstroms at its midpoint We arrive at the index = 0.09 mag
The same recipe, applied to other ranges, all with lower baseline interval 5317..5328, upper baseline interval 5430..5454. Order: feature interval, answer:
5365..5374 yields -0.120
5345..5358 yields -0.159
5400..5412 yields 0.070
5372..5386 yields -0.054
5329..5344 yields -0.048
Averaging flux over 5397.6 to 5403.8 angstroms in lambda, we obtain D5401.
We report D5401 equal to 1.46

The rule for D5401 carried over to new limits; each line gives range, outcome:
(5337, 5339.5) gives 1.37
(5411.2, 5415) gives 1.41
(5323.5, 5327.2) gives 1.36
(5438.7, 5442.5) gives 1.64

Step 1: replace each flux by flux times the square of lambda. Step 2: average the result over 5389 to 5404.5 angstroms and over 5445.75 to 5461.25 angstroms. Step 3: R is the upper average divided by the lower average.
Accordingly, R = 1.0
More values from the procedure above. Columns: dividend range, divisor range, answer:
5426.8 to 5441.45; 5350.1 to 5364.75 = 0.97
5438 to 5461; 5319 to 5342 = 1.13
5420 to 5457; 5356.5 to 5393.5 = 1.04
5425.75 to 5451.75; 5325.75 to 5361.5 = 1.04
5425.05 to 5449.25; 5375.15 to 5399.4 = 1.06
